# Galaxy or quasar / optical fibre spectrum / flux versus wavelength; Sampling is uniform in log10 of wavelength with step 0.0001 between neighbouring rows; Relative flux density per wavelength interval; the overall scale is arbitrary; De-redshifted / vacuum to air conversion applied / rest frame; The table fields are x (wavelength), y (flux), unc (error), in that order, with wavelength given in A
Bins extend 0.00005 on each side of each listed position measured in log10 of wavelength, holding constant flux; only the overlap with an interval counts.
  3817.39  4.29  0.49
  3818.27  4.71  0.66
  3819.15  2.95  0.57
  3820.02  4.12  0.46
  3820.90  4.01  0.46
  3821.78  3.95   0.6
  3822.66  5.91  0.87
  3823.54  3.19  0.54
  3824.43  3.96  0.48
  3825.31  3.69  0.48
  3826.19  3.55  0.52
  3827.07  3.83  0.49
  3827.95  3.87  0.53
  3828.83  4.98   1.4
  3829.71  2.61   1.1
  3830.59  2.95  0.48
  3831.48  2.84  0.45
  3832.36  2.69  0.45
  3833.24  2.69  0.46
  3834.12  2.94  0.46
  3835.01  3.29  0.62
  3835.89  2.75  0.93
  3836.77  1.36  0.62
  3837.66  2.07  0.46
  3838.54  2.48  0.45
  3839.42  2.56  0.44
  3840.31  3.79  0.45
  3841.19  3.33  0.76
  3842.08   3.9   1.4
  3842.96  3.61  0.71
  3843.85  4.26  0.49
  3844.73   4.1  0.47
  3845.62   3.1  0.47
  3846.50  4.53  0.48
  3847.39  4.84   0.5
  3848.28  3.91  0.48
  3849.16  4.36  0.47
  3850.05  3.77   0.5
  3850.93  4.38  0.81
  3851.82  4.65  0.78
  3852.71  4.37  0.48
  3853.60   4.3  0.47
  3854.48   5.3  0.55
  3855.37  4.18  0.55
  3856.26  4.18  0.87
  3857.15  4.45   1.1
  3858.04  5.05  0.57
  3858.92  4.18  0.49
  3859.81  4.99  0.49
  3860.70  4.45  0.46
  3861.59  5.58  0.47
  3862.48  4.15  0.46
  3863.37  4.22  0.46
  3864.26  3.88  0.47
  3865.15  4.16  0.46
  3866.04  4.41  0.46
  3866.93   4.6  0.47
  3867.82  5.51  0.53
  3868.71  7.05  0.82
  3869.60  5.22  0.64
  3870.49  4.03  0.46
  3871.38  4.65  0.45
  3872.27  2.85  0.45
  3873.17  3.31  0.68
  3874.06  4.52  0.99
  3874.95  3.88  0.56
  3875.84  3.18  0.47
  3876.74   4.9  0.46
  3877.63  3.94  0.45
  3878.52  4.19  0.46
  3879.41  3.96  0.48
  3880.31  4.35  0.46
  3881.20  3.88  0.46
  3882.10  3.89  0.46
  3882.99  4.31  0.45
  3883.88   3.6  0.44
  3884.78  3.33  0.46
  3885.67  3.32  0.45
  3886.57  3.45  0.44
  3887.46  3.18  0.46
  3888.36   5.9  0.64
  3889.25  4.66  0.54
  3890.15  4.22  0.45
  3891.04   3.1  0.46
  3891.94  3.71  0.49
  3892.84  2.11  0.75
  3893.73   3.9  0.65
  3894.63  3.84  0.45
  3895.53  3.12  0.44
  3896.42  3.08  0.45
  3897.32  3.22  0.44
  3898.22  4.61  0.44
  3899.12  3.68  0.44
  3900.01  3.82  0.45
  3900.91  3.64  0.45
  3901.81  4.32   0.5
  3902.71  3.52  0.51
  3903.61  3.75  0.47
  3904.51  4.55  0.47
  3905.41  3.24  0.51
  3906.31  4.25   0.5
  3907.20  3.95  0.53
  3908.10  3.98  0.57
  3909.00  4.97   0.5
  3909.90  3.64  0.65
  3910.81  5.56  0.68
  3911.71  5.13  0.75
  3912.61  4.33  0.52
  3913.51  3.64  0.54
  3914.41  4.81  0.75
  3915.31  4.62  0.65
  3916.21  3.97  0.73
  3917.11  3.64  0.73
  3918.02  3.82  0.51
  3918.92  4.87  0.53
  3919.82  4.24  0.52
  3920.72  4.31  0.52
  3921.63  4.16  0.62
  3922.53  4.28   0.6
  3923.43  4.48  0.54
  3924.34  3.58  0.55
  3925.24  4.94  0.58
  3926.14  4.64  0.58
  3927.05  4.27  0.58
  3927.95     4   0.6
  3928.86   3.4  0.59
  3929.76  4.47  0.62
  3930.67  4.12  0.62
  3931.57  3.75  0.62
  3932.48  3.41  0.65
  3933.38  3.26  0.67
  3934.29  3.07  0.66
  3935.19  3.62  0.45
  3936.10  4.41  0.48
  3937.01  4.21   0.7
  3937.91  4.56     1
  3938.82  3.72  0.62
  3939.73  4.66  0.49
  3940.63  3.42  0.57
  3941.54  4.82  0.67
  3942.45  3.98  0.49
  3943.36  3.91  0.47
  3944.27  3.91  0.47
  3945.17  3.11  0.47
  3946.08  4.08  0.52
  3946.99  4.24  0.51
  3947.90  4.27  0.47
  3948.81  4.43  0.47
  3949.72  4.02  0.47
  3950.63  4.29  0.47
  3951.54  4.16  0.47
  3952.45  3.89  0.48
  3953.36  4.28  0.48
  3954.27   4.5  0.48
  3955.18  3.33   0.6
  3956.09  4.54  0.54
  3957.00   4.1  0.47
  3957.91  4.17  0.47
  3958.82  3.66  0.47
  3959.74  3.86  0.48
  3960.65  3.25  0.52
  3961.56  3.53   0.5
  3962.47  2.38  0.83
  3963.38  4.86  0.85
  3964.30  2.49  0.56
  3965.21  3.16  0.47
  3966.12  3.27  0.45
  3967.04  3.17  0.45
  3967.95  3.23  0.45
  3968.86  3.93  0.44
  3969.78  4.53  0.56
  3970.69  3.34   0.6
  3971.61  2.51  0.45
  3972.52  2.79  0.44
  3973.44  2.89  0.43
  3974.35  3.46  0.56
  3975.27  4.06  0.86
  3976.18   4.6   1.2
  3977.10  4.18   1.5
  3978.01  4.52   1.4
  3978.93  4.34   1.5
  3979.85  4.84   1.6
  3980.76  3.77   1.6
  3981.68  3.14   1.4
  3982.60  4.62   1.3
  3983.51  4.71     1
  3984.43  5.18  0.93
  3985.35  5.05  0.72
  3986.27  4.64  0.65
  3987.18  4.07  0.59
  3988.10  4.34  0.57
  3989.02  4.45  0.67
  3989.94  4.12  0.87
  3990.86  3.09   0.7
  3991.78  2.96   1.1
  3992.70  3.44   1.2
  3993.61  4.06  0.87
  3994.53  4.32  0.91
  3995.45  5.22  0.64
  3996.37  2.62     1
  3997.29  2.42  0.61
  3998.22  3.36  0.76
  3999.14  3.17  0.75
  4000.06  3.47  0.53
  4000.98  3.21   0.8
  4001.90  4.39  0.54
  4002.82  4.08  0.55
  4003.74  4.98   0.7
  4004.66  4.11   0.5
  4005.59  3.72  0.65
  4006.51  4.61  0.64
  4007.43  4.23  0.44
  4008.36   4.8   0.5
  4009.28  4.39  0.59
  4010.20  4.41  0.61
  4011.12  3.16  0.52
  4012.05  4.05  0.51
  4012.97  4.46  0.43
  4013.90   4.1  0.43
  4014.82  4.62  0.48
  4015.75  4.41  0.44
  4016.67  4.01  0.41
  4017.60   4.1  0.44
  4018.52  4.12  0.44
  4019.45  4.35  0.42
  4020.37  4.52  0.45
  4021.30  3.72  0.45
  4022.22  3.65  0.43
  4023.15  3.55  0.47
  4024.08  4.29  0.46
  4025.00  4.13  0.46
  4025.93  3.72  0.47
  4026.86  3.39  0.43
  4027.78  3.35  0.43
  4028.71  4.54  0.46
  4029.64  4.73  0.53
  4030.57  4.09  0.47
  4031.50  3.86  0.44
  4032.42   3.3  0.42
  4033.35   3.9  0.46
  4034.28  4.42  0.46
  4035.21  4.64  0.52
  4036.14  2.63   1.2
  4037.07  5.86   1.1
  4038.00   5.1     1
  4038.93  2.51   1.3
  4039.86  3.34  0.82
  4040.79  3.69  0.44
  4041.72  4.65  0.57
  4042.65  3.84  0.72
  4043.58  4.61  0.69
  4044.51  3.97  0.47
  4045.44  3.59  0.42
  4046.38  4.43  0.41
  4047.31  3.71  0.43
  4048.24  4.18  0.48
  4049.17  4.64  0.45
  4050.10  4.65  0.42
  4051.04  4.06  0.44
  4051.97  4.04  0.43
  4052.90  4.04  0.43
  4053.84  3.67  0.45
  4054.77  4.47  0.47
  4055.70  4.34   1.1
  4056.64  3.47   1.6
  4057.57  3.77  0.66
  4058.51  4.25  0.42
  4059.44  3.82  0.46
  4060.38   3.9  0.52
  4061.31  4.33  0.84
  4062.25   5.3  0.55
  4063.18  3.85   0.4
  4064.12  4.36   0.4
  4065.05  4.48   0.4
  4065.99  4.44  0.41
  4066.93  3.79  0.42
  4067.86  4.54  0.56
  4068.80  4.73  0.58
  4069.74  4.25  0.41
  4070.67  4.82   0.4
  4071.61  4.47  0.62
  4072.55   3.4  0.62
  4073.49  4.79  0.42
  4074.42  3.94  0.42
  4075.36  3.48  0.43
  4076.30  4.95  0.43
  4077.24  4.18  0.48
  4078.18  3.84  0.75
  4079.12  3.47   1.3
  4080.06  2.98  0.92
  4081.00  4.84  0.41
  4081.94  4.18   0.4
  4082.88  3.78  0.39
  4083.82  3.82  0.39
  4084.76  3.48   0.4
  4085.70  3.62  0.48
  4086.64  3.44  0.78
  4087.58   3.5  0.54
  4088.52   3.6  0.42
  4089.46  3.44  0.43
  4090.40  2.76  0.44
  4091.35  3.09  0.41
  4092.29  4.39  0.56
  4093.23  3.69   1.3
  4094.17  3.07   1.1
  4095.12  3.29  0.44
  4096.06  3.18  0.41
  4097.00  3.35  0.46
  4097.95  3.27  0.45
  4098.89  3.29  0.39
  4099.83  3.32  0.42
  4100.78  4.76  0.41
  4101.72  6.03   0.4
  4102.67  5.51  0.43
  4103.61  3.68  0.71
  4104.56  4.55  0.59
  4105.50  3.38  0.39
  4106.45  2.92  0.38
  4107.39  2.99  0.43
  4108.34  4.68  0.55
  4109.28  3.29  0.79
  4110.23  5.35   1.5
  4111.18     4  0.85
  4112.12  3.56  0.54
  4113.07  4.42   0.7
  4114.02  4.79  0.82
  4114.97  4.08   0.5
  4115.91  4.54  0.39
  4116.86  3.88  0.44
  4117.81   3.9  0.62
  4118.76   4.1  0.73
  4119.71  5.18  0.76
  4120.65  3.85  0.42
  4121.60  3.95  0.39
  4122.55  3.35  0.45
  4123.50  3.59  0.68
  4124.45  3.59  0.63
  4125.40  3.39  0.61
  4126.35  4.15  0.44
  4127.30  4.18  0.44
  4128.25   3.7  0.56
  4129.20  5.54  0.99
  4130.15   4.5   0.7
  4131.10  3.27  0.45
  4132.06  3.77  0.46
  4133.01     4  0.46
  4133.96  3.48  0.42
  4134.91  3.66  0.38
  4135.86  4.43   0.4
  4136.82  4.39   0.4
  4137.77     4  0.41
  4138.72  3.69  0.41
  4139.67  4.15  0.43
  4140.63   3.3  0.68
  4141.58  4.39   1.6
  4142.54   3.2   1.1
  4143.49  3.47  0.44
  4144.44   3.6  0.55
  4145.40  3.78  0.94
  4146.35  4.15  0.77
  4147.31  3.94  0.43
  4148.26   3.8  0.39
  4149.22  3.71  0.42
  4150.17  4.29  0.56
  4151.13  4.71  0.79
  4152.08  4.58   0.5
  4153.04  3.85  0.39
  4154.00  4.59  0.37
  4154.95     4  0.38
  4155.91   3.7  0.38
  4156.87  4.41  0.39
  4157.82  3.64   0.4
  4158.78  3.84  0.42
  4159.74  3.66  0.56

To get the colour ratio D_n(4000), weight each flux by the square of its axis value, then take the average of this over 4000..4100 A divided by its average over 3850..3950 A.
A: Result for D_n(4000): 1.0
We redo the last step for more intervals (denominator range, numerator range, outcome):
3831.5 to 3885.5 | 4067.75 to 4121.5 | 1.11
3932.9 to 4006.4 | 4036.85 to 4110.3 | 1.08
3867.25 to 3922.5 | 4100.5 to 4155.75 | 1.12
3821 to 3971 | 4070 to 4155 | 1.11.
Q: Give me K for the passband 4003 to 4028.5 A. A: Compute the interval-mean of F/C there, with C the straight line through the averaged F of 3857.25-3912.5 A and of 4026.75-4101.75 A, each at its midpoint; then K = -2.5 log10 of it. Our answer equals -0.03 mag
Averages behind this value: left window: 4.13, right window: 3.98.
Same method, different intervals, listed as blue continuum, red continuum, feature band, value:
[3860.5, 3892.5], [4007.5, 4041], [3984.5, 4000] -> 0.06 mag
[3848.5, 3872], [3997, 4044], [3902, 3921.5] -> 0.05 mag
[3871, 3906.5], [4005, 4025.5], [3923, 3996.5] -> 0.02 mag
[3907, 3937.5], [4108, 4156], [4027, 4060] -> 0.01 mag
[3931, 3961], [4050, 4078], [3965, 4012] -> 0.04 mag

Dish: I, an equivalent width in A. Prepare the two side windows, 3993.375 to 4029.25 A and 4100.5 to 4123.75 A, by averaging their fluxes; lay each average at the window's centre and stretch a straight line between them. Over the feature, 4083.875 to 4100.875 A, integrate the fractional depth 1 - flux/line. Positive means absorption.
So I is 2.8 A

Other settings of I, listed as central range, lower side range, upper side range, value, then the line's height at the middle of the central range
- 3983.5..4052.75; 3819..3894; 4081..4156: -2.3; 3.93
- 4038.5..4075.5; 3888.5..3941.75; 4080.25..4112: -2.7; 3.85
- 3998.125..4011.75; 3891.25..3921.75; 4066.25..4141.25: -0.2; 3.97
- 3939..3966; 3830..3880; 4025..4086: 0.9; 4.03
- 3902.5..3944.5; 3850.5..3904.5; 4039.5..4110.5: -0.3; 4.1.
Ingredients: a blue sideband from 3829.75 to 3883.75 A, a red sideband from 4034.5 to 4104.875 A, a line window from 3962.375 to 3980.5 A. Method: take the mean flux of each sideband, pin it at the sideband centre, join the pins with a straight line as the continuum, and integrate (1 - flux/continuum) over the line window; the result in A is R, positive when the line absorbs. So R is 1.6 A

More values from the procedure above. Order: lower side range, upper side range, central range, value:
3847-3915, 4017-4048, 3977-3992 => -0.7 A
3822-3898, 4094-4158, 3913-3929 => -1.2 A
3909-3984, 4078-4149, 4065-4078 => -1.3 A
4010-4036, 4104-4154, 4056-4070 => -0.7 A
